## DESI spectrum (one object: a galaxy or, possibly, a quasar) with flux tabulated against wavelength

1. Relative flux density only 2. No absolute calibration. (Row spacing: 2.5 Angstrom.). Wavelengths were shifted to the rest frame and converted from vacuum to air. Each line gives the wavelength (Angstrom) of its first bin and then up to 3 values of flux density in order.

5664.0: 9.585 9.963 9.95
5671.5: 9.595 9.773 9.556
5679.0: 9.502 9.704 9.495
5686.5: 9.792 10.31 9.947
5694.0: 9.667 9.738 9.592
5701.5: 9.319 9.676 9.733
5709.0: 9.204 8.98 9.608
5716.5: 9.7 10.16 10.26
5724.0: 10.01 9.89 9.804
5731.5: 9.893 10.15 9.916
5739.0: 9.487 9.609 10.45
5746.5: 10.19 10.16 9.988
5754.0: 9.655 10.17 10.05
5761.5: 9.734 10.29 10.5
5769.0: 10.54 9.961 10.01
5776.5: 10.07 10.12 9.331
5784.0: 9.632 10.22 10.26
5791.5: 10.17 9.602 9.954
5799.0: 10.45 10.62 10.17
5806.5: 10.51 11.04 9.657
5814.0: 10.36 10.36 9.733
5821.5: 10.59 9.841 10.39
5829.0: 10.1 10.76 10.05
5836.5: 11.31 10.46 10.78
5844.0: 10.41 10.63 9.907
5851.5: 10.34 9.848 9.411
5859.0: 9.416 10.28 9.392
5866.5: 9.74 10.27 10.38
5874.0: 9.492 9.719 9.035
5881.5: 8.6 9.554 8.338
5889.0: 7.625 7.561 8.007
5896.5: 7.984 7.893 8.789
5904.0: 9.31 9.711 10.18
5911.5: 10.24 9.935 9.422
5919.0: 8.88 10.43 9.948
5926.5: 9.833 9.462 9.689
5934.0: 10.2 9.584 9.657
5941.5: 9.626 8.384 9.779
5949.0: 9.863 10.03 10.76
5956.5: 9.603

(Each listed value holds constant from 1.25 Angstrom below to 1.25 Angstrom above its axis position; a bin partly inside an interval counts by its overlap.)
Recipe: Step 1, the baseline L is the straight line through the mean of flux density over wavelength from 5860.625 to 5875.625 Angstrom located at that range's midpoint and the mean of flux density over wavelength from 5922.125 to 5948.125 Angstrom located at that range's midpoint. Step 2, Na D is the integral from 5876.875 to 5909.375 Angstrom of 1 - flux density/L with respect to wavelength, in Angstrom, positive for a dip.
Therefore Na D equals 3.8 Angstrom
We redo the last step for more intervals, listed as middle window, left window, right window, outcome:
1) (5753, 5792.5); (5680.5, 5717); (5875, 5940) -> -2.4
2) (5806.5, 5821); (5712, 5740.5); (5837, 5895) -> -0.9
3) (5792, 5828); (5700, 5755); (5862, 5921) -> -2.8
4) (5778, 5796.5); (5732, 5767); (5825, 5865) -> 0.3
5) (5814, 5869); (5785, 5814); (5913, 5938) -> -0.6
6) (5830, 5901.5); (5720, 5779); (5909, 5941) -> 2.5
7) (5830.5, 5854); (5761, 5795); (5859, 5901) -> -2.7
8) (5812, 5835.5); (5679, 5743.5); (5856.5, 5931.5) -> -1.9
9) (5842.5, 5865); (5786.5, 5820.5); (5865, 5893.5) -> -1.2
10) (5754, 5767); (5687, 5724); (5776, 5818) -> -0.1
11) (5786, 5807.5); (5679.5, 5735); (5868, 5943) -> -1.5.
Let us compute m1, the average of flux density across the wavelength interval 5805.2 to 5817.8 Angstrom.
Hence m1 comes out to 10.4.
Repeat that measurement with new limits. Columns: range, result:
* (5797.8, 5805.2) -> 10.4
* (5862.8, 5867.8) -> 9.57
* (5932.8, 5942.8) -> 9.76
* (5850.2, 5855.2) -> 10.1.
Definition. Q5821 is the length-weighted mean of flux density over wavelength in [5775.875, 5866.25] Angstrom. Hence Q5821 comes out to 10.2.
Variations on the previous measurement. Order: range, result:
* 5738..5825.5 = 10.1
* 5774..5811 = 10.1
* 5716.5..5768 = 10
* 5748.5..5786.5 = 10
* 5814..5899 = 9.69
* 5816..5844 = 10.4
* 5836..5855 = 10.4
